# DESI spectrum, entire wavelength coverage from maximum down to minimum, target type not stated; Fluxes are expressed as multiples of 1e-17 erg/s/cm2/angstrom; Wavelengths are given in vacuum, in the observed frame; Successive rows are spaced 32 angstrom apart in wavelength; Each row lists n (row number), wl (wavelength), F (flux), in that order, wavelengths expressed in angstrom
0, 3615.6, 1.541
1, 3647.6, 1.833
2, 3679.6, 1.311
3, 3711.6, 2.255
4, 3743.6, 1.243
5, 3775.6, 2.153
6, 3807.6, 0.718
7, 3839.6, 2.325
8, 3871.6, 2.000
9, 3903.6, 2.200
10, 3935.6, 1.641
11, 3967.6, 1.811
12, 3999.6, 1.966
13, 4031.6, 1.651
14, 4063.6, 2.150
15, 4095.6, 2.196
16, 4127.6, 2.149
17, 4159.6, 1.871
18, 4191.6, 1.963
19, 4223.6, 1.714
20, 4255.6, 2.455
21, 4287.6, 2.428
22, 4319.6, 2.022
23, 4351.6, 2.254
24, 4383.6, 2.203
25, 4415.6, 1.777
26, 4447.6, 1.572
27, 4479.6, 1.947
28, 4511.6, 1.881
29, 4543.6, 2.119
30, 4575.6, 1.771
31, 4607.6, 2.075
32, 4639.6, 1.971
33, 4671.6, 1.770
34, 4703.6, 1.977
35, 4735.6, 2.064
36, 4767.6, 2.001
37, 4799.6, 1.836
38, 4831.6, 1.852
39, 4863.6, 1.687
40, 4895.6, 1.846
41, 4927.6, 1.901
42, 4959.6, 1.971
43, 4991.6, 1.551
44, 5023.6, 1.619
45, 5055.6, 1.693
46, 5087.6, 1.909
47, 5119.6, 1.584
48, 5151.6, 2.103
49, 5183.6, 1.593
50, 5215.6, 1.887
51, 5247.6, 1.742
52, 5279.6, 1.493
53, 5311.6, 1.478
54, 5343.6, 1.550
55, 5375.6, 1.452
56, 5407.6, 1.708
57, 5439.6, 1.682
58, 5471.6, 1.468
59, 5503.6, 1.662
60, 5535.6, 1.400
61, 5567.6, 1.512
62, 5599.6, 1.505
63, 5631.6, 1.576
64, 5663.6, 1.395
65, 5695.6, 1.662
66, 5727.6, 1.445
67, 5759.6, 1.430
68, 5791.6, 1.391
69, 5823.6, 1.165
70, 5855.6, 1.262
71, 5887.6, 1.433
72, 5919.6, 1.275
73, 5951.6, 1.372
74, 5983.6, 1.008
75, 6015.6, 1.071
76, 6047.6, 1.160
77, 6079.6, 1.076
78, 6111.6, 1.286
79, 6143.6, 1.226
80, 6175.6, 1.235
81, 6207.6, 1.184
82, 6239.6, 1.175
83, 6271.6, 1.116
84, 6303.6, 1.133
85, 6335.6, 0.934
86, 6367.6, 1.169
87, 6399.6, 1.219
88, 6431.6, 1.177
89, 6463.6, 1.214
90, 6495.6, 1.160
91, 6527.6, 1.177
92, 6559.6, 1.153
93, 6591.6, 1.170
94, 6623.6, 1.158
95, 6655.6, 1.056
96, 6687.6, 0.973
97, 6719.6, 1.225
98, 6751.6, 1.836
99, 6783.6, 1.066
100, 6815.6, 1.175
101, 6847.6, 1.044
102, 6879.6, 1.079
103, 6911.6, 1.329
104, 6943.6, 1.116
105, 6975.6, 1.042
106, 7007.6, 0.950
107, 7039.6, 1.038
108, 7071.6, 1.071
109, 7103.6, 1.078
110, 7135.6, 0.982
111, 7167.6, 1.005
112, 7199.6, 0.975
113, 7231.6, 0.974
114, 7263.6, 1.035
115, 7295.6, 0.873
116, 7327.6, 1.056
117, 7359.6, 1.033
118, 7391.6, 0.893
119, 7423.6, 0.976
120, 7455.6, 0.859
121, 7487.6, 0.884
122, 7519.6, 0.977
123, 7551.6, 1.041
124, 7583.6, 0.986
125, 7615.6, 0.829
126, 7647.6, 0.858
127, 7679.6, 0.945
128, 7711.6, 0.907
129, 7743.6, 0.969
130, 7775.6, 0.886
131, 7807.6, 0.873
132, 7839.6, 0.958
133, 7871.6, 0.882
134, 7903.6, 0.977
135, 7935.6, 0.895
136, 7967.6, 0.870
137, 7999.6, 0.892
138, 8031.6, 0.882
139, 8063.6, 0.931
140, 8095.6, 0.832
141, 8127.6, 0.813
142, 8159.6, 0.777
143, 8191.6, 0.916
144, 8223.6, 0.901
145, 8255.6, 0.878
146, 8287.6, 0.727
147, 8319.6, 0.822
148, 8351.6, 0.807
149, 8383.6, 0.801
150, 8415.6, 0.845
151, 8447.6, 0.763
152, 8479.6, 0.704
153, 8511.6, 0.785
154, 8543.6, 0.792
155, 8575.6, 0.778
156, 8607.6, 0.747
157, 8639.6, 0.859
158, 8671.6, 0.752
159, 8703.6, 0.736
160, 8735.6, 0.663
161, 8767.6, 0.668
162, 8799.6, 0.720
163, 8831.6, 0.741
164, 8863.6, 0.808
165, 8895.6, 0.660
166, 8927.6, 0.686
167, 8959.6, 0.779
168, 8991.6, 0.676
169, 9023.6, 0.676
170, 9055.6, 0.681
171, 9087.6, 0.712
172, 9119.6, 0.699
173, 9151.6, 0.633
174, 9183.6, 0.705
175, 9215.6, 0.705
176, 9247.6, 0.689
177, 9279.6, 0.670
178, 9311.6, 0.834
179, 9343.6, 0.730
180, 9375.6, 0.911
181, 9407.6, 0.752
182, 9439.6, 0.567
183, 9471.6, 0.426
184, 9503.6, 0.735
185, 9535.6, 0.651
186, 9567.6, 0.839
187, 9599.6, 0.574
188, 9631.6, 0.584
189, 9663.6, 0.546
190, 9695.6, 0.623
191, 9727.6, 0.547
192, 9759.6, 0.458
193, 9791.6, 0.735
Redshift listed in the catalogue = 0.03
